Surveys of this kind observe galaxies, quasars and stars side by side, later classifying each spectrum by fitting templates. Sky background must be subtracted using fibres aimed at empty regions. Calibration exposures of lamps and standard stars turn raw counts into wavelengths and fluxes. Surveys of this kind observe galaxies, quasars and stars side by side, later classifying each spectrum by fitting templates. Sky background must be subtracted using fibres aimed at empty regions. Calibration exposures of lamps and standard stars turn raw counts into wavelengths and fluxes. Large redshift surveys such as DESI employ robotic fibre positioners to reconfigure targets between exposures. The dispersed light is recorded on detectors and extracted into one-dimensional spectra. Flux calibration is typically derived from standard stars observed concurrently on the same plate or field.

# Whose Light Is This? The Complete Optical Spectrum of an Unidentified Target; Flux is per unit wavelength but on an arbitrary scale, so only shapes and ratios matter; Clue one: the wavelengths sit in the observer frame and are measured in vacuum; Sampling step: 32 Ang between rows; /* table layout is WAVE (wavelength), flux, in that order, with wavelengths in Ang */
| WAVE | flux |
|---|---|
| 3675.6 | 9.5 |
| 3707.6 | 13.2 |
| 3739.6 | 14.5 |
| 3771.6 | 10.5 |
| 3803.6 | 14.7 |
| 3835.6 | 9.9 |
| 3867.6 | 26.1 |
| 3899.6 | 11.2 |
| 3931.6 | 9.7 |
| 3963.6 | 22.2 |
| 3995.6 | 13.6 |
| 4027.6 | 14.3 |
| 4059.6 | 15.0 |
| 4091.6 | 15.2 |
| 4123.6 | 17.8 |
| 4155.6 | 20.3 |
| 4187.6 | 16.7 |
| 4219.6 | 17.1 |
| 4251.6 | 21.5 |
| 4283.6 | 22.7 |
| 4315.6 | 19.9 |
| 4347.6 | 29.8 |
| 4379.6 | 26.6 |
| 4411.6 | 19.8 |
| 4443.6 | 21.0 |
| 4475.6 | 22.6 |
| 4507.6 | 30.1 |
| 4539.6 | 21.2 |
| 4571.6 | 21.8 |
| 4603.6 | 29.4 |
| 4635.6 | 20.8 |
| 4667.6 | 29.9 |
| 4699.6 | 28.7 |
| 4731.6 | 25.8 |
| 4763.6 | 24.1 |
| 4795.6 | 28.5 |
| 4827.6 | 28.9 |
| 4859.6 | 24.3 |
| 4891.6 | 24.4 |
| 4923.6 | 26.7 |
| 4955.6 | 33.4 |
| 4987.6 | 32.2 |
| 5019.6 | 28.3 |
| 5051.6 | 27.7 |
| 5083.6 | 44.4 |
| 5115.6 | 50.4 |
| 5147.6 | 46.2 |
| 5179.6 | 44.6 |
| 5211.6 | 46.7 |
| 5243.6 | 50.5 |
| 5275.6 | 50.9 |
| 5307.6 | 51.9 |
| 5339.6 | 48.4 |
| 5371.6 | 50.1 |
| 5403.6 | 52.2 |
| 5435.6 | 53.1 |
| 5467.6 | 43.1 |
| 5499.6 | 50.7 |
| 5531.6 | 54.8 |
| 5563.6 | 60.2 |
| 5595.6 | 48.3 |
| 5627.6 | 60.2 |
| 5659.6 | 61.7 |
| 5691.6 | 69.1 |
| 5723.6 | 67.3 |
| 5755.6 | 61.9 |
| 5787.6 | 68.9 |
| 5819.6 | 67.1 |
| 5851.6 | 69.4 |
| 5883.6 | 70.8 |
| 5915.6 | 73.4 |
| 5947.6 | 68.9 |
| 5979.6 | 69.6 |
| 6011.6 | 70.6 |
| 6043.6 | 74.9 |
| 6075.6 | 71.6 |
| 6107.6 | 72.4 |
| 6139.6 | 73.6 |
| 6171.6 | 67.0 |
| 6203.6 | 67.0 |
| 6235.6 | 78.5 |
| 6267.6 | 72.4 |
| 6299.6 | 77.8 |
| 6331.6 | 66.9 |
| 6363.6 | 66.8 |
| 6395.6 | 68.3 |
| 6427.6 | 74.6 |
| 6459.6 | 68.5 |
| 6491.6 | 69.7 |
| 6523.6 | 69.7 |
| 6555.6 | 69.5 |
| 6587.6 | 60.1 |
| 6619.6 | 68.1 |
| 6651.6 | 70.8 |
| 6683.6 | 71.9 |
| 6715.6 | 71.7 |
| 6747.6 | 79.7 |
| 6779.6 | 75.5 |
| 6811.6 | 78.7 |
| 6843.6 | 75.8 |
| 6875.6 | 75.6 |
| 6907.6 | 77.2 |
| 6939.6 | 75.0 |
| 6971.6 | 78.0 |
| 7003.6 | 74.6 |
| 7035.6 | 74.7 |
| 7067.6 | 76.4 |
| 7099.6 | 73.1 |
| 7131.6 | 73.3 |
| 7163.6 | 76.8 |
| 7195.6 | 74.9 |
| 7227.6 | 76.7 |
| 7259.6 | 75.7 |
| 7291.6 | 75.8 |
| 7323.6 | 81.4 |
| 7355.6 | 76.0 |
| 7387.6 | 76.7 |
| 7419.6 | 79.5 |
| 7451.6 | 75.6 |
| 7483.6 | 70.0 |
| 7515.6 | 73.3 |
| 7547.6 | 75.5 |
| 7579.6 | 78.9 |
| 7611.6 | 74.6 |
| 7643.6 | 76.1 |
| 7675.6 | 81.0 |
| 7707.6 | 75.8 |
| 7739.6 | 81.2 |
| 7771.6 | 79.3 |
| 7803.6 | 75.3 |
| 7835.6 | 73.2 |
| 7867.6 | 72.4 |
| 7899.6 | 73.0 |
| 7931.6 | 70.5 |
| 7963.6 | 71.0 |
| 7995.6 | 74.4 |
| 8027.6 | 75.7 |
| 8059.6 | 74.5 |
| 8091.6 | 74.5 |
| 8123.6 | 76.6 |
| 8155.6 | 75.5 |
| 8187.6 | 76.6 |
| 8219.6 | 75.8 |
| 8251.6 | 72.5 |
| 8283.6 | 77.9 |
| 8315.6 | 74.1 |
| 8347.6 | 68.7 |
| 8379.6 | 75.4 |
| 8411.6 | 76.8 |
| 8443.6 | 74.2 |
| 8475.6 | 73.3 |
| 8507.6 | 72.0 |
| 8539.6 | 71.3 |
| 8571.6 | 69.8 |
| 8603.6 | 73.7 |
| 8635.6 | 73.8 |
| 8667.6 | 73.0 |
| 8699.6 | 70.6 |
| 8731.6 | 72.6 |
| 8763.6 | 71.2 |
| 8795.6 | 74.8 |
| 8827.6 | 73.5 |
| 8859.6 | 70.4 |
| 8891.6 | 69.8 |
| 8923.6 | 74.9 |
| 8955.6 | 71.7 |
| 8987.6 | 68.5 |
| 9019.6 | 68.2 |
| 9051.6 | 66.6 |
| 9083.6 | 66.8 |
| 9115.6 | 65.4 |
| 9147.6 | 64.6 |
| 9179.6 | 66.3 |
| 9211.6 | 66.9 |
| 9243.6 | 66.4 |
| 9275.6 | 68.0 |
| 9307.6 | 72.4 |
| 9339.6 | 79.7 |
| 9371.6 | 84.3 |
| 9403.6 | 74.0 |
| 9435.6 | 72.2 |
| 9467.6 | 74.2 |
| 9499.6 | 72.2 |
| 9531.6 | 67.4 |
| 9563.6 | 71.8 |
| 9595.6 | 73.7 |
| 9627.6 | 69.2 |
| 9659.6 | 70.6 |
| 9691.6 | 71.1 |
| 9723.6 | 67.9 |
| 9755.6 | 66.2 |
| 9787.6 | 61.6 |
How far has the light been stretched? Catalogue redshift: 0.27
